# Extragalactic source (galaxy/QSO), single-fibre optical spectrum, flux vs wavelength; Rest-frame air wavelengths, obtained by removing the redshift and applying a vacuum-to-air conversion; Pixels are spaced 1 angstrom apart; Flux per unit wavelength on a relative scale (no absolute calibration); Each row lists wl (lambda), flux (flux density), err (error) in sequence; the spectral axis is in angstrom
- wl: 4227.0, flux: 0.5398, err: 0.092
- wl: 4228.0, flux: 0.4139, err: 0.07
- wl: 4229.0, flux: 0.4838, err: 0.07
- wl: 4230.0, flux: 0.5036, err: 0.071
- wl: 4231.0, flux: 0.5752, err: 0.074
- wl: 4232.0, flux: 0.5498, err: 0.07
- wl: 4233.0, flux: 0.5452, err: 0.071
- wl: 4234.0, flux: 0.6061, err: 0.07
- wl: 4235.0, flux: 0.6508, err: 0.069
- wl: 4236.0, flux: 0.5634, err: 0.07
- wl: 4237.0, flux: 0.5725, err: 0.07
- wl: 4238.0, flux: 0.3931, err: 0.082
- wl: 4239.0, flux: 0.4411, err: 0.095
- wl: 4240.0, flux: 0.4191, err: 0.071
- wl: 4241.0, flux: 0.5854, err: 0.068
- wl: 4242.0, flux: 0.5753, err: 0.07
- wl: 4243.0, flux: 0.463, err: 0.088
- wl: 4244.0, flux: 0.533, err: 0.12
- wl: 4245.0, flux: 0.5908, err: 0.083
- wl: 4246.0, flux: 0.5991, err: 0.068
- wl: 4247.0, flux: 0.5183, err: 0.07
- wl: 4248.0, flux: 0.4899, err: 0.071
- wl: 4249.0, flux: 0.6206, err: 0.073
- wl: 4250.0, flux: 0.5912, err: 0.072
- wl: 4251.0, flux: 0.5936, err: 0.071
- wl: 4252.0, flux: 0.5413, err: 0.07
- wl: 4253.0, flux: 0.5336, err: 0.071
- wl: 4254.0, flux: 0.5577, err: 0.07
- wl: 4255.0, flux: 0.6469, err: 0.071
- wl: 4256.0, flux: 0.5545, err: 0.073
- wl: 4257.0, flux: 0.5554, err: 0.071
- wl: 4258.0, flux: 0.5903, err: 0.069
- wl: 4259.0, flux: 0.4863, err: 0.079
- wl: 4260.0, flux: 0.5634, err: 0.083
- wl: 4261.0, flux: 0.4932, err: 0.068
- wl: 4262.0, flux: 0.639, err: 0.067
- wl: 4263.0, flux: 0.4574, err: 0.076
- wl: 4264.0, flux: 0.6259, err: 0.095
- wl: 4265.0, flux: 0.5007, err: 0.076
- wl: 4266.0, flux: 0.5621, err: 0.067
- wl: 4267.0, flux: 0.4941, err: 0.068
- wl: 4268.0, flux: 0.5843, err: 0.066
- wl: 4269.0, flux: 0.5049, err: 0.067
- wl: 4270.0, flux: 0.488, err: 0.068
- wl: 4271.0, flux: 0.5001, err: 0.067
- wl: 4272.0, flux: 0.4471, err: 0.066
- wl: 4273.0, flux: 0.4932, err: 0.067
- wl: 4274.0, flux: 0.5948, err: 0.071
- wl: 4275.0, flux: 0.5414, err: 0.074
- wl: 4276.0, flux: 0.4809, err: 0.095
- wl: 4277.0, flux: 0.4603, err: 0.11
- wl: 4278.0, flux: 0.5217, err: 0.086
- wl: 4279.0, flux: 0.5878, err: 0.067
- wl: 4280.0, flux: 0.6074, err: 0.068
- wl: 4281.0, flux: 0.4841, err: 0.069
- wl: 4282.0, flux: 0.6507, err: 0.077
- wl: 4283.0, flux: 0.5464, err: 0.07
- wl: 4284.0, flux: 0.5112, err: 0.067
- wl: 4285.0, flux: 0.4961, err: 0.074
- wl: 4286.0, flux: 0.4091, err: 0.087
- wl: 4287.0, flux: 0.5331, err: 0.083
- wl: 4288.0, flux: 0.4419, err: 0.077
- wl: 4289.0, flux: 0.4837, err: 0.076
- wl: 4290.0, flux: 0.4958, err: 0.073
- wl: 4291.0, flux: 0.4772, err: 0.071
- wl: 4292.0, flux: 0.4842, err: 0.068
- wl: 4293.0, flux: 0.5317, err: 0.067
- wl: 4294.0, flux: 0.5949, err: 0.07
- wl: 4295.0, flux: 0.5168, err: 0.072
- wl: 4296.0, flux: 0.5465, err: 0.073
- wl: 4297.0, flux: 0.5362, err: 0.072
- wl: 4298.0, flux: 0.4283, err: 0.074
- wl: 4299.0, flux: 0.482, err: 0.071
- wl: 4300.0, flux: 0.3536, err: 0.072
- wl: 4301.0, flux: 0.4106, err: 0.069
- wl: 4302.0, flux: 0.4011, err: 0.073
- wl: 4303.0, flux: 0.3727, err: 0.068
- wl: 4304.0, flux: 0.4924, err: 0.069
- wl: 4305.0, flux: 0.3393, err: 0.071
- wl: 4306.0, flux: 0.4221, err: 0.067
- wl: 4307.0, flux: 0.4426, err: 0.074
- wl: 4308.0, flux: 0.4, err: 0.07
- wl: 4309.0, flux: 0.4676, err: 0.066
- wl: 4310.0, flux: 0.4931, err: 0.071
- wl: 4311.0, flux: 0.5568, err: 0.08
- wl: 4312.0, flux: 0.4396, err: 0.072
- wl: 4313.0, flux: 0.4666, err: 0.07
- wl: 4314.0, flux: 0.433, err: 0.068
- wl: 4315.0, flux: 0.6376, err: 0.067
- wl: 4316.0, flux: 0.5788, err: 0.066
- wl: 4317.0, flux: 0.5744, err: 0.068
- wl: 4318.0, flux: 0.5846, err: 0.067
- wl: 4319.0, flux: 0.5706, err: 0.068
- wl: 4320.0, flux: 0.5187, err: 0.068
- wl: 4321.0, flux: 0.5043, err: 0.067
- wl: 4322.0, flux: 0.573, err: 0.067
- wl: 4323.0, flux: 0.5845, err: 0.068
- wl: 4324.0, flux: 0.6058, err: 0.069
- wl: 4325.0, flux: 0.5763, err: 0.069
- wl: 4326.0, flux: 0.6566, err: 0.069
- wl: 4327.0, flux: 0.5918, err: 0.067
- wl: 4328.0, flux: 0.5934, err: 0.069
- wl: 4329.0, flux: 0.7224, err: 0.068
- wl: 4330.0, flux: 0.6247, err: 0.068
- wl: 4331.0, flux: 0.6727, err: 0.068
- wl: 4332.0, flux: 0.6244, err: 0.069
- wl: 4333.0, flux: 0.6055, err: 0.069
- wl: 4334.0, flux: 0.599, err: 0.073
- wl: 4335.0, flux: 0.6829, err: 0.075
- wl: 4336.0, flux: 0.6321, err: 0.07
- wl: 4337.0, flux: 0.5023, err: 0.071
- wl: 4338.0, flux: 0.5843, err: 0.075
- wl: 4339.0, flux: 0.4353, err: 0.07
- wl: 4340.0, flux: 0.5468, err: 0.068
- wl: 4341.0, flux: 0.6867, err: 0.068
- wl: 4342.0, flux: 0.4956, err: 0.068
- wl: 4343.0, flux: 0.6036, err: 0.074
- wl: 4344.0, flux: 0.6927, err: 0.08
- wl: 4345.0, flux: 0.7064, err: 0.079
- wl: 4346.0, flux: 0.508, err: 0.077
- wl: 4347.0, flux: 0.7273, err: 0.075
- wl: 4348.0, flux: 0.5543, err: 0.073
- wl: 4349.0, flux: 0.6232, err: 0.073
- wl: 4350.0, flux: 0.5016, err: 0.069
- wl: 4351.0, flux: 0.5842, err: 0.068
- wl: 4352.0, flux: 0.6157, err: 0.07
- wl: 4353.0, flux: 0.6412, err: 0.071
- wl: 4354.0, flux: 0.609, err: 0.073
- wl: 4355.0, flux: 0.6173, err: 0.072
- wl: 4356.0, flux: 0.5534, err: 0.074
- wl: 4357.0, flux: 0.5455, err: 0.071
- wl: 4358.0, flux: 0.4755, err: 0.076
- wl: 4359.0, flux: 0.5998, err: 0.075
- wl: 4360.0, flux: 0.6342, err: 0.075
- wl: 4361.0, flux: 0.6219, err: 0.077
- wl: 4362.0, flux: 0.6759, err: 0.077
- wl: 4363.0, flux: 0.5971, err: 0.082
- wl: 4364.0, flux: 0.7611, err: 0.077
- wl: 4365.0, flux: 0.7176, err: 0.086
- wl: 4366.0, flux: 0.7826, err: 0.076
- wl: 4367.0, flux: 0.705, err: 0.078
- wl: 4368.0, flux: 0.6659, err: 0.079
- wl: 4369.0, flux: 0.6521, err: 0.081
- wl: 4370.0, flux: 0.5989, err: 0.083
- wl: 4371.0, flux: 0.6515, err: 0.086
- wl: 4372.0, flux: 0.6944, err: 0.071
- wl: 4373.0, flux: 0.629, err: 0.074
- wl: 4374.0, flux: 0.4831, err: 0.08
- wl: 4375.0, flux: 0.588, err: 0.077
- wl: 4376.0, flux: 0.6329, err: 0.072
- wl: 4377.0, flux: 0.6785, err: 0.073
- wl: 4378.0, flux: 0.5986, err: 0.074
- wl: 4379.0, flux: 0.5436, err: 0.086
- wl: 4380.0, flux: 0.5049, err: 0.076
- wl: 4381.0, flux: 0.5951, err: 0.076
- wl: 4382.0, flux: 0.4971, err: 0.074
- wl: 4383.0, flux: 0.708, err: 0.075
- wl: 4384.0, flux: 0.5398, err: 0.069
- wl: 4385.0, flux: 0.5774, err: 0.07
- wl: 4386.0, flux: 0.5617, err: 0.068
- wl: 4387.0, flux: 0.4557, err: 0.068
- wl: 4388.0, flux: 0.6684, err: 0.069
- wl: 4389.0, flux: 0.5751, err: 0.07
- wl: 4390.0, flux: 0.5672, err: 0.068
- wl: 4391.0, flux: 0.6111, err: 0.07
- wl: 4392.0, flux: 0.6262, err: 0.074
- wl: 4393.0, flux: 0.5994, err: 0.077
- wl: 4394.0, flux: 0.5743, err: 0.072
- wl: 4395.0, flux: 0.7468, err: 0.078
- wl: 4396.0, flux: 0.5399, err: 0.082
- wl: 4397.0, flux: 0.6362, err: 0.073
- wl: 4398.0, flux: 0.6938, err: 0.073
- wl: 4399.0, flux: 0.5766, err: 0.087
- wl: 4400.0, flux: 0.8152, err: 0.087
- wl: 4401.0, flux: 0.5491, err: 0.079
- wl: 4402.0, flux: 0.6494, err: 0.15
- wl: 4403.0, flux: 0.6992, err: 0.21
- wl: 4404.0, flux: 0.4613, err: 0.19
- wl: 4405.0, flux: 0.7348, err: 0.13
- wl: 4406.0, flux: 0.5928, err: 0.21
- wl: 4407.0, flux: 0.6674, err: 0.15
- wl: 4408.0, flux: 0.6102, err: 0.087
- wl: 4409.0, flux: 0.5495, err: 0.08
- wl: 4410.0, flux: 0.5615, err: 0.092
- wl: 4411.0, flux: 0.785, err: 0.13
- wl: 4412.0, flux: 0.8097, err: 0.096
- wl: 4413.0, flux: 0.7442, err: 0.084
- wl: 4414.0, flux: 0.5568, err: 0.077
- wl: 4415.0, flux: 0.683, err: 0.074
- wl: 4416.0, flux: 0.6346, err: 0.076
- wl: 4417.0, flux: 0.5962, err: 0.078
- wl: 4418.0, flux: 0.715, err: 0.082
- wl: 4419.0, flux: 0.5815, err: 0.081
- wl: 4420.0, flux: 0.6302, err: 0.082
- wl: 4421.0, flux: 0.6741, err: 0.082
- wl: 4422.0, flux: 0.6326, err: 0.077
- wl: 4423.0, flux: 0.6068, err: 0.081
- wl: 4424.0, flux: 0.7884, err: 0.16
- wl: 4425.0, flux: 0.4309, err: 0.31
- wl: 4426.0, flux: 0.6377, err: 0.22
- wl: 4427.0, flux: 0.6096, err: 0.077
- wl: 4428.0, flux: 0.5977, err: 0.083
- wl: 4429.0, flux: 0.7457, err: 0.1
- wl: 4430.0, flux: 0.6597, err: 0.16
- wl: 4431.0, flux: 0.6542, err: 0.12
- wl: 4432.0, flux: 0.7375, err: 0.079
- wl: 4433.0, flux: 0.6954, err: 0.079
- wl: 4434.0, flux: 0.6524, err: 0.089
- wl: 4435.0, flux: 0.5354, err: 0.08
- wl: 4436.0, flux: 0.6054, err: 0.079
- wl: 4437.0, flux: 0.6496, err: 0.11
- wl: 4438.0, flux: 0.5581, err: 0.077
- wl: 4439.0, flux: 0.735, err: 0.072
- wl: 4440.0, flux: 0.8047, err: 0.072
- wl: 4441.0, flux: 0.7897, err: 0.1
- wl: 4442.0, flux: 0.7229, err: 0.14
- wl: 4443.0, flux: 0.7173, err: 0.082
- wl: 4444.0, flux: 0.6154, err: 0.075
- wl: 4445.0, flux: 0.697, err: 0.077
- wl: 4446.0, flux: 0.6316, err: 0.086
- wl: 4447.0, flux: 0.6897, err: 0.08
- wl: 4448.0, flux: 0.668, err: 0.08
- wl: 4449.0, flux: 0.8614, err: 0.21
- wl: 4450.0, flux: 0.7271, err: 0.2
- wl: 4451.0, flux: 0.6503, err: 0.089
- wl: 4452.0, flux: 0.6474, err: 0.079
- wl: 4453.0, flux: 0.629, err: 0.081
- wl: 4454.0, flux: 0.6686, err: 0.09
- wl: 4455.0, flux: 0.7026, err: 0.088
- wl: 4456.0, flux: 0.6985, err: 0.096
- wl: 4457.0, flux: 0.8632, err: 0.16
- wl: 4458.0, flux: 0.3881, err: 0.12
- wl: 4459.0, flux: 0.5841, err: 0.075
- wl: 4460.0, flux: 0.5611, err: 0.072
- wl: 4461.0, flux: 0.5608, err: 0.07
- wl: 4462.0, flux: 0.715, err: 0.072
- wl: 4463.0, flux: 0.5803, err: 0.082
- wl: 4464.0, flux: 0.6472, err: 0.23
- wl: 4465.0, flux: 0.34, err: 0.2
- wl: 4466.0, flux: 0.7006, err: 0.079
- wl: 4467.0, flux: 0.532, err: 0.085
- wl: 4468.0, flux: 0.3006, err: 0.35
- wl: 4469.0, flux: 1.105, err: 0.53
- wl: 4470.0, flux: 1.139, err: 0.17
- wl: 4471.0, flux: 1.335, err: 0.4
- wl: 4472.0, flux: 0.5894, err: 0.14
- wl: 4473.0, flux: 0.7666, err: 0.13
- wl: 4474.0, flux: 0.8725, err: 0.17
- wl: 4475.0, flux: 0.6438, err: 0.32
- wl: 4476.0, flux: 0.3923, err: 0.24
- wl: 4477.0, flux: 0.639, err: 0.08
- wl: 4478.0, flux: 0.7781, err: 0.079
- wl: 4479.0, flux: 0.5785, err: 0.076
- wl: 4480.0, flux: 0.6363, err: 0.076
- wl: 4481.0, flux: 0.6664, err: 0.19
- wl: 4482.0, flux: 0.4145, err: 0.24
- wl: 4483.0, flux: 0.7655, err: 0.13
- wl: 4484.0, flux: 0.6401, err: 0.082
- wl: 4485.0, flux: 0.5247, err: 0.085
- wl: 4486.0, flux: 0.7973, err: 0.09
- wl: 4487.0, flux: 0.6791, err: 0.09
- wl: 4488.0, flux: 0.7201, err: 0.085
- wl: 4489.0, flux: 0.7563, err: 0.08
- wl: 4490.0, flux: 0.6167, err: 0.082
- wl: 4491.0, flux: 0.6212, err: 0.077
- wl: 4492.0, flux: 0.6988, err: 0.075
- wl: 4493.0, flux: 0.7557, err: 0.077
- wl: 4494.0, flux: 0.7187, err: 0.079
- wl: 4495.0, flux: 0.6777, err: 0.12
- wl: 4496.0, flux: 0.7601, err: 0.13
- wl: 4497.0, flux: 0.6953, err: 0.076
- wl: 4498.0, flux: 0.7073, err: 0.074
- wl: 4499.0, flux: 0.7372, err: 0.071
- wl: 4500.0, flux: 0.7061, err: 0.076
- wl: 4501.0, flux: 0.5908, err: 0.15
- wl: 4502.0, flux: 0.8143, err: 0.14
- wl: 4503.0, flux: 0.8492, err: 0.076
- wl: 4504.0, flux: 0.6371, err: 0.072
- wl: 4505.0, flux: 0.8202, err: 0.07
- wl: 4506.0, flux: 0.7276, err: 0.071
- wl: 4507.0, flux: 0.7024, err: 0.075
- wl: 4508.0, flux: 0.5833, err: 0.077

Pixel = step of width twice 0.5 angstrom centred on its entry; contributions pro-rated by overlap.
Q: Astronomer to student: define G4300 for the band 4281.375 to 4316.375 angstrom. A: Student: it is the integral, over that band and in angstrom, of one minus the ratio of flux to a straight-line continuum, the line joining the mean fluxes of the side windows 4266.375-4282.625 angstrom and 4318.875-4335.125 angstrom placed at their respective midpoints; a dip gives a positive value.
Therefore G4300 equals 5.1 angstrom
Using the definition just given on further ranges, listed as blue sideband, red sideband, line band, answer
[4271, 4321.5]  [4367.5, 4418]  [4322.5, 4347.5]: -2.9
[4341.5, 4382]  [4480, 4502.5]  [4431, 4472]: -1.3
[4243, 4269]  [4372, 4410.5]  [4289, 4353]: 3.8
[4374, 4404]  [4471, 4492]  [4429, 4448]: -1.1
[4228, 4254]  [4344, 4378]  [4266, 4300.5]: 3.6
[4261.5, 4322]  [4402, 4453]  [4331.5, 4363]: -1.6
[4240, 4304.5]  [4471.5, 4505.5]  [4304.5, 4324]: 1.6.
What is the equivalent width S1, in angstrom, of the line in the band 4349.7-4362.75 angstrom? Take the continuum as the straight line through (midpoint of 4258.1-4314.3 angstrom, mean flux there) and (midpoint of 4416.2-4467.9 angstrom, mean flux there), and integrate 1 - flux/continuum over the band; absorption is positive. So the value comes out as -0.6 angstrom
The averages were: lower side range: 0.497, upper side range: 0.647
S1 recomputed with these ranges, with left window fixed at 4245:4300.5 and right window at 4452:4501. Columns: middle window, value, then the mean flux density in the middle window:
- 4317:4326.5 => -0.2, 0.575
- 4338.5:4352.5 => -0.2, 0.592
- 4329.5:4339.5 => -0.4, 0.596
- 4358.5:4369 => -1.4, 0.675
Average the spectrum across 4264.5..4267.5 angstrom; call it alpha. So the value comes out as 0.519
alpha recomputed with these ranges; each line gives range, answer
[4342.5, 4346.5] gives 0.628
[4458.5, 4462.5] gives 0.605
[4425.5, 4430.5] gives 0.65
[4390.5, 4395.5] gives 0.632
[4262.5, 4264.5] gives 0.542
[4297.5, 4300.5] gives 0.421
